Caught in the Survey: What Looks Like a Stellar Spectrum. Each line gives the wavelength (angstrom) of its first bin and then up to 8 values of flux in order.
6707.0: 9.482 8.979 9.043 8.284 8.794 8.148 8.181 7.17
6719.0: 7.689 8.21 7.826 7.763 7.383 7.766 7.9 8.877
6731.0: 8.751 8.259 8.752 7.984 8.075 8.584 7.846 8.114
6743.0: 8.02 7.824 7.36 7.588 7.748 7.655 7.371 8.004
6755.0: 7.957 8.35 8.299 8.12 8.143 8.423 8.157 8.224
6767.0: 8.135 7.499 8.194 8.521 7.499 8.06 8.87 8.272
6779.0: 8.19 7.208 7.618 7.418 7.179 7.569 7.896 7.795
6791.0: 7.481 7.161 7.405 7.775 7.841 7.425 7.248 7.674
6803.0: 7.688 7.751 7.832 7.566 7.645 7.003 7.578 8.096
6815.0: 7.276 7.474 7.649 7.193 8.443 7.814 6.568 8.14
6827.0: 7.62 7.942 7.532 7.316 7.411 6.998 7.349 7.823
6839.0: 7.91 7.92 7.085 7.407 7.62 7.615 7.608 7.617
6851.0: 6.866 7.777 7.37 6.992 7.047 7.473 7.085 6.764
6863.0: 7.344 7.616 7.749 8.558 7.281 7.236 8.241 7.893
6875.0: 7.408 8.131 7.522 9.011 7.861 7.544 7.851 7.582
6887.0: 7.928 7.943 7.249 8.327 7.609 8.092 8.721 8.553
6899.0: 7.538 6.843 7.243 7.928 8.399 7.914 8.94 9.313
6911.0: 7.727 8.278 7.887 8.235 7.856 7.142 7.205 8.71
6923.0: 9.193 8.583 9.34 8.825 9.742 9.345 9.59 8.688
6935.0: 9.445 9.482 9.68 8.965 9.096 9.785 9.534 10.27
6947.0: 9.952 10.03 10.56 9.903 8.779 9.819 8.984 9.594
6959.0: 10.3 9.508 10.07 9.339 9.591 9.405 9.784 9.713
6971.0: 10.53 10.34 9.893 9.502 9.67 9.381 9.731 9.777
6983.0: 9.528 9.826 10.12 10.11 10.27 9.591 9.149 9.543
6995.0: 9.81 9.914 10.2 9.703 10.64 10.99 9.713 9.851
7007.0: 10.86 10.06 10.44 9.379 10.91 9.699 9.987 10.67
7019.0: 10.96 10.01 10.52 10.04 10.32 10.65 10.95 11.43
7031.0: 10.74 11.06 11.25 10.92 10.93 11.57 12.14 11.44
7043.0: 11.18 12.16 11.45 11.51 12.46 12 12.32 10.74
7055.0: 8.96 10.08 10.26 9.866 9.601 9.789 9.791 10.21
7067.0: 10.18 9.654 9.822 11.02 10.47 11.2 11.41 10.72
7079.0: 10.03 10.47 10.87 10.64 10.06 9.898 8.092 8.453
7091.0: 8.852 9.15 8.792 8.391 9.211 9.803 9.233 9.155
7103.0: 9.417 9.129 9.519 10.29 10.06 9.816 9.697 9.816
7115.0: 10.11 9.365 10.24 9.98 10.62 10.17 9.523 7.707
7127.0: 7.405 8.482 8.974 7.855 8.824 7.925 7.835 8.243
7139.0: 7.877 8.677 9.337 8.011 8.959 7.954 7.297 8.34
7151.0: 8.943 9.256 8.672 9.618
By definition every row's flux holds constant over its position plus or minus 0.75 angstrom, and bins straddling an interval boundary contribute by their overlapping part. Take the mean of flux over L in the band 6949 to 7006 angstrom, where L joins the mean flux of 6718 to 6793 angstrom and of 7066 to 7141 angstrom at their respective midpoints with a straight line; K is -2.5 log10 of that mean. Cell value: -0.10 mag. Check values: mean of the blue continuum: 7.95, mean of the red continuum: 9.47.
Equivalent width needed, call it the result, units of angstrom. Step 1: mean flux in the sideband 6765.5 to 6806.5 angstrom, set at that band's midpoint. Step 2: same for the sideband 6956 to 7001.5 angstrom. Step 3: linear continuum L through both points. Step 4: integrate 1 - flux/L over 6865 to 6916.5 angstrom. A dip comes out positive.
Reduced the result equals 5.3 angstrom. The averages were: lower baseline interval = 7.76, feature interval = 7.95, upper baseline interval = 9.8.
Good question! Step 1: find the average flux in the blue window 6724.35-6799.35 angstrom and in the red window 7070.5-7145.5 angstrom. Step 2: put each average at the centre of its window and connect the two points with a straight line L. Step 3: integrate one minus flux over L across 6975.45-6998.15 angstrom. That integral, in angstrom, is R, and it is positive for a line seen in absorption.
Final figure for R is -2.2 angstrom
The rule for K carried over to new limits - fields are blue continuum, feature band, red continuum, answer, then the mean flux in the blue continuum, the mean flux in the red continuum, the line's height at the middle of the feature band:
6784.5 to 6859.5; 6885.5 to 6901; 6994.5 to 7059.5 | 0.10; 7.53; 10.7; 8.64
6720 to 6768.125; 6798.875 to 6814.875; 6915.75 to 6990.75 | 0.12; 8.04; 9.47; 8.47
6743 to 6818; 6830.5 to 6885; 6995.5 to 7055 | 0.16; 7.78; 10.8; 8.73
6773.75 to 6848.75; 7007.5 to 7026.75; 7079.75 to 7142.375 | -0.18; 7.62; 9.24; 8.73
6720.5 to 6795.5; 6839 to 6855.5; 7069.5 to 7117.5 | 0.13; 7.94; 9.78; 8.43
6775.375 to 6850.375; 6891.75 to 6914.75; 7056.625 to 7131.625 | 0.03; 7.61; 9.68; 8.27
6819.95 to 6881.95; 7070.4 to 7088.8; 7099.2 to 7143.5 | -0.17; 7.58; 9.13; 8.89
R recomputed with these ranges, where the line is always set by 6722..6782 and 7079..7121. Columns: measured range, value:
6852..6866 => 2.0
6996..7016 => -2.2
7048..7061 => -1.9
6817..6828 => 0.9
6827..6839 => 1.3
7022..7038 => -2.7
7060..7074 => -0.9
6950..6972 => -1.8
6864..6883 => 1.6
